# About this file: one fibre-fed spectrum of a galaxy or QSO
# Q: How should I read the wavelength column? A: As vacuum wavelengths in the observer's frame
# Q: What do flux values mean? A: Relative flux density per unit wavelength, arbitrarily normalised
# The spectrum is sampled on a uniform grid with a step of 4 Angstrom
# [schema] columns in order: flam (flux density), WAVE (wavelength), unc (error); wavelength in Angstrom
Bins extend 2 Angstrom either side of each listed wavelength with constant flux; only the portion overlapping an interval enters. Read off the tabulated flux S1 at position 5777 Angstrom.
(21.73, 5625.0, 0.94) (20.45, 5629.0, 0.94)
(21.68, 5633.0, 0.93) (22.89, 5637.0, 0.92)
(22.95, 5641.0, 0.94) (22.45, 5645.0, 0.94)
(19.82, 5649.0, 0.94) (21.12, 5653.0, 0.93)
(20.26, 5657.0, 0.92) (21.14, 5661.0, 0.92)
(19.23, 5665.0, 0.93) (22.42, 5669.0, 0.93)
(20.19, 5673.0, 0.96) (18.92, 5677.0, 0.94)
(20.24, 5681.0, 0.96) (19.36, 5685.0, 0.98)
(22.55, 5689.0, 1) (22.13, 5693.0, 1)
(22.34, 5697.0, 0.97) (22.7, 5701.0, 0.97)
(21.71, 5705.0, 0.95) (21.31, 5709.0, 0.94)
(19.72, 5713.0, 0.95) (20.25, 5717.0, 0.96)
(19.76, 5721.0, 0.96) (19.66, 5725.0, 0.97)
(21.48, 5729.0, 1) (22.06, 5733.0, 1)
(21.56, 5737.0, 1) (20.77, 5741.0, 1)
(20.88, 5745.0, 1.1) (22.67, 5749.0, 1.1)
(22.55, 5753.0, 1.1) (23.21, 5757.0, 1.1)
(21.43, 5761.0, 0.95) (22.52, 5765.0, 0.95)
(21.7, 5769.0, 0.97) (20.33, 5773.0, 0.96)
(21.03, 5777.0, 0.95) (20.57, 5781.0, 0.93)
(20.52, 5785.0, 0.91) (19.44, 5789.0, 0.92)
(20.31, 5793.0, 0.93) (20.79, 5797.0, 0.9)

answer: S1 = 21.03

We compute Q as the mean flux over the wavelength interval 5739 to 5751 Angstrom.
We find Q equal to 21.4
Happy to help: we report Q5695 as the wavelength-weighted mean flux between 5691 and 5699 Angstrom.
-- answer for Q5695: 22.2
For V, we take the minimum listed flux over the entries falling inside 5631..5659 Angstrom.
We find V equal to 19.82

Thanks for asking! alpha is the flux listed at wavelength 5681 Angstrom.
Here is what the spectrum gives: 20.24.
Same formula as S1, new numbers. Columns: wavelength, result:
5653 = 21.12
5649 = 19.82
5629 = 20.45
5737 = 21.56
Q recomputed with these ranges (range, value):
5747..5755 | 22.6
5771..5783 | 20.6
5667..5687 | 20.2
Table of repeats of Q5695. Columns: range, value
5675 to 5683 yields 19.6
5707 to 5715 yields 20.5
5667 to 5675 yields 21.3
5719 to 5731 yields 20.3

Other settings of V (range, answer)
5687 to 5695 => 22.13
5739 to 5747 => 20.77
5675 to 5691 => 18.92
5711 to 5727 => 19.66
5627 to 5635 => 20.45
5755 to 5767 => 21.43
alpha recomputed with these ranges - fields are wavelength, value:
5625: 21.73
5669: 22.42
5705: 21.71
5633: 21.68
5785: 20.52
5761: 21.43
